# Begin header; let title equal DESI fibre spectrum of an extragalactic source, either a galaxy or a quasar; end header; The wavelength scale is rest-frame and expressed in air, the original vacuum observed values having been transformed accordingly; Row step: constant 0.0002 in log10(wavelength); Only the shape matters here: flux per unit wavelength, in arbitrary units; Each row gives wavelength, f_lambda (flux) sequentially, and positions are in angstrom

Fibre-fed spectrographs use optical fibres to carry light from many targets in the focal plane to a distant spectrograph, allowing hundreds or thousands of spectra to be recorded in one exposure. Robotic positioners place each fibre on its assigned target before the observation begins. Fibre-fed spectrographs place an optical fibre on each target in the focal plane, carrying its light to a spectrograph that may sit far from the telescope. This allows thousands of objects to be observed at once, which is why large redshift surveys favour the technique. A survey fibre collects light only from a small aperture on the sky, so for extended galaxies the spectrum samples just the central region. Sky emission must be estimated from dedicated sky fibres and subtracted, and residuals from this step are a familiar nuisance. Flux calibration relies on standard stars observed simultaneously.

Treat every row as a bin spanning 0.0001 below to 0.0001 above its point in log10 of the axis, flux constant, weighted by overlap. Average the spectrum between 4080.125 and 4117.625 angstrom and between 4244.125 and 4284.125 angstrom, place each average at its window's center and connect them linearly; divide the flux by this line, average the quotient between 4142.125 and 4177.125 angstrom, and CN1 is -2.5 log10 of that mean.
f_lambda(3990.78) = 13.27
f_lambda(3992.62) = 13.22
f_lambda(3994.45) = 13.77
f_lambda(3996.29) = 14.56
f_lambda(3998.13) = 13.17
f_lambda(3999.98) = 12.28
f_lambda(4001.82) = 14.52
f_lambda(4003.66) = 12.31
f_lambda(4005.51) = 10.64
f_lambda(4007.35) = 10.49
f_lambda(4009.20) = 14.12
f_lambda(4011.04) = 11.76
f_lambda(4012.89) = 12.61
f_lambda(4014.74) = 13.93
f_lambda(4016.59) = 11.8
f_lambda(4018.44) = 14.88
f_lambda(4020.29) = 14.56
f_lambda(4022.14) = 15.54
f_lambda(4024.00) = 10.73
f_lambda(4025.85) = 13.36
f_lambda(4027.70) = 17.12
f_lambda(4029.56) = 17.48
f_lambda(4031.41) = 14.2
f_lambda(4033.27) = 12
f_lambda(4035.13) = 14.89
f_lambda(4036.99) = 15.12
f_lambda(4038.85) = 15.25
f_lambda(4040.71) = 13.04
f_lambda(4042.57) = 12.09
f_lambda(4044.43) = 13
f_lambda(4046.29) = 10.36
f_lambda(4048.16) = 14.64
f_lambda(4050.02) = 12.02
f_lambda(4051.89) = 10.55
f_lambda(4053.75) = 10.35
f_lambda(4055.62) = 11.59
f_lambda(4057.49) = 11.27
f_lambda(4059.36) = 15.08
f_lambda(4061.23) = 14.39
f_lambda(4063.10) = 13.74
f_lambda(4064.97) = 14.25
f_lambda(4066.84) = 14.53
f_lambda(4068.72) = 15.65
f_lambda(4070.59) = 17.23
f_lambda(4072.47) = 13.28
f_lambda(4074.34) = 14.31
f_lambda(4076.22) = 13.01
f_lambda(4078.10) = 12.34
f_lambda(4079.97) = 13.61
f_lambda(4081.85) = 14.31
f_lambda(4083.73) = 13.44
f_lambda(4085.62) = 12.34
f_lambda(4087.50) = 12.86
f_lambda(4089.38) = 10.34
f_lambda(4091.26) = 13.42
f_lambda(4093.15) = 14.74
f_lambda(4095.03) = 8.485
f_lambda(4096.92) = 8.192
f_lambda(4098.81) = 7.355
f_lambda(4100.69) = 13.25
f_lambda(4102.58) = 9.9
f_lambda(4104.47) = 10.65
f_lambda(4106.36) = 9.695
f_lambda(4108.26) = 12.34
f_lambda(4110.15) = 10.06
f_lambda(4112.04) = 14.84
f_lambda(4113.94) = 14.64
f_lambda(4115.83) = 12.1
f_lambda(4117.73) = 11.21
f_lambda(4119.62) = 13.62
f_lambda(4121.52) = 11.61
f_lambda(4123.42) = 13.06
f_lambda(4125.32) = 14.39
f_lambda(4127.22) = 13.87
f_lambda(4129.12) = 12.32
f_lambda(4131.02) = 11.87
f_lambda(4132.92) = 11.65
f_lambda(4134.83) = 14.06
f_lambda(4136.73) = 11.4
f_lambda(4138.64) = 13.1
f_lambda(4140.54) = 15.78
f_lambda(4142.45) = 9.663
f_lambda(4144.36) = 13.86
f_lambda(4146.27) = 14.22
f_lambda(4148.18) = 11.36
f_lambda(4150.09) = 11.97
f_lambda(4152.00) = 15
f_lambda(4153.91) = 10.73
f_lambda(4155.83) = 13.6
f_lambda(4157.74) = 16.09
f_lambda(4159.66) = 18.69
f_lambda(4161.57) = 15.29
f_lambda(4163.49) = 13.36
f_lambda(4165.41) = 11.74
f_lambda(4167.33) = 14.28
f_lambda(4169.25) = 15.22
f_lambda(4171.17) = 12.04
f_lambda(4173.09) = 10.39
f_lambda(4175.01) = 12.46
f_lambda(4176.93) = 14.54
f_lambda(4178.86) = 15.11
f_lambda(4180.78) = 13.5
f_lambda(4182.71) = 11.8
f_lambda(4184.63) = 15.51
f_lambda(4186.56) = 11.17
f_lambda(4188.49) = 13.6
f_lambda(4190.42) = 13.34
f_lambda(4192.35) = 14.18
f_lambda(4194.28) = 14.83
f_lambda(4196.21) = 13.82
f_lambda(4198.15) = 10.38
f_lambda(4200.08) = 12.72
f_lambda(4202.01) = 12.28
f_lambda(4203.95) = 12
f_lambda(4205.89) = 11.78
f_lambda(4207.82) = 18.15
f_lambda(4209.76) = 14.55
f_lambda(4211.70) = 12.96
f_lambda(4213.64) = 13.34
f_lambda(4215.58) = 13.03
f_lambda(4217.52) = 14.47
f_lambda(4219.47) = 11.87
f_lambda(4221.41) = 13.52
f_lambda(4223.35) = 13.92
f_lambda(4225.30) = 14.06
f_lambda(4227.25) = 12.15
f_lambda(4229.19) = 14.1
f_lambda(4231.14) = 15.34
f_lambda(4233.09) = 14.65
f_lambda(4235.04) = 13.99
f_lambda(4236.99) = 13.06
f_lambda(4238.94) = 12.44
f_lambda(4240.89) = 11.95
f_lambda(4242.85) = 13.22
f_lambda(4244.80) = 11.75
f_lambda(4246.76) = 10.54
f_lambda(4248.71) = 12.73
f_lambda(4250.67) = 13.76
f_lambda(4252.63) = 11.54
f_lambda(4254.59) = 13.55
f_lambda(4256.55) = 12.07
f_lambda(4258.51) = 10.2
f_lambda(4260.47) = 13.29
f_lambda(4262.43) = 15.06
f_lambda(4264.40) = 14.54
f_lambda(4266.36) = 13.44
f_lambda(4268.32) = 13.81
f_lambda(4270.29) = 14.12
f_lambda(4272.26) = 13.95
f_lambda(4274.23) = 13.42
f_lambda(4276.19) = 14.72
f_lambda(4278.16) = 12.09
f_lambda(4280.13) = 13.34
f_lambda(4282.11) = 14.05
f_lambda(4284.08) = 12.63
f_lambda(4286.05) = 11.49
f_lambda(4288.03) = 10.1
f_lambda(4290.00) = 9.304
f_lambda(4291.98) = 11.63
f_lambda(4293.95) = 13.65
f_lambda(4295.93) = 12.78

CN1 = -0.10 mag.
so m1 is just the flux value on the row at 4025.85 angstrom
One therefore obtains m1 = 13.36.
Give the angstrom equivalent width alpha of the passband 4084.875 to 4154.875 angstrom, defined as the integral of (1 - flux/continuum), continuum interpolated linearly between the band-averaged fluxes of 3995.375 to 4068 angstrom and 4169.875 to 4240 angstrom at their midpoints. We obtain 6.15 angstrom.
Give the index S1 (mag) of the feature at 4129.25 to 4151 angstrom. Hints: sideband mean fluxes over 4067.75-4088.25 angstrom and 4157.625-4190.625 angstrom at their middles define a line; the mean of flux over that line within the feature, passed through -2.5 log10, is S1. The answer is 0.095 mag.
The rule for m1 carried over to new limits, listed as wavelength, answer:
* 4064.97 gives 14.25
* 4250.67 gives 13.76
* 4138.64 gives 13.1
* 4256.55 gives 12.07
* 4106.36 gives 9.695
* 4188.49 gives 13.6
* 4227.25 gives 12.15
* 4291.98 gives 11.63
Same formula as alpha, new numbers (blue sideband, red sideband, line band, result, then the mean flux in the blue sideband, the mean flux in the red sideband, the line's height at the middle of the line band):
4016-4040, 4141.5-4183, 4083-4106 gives 4.5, 14.4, 13.4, 13.9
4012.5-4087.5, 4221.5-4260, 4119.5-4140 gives 0.7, 13.6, 12.9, 13.3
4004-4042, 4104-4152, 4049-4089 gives -0.4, 13.6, 12.6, 13.2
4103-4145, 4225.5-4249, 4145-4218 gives -4.2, 12.5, 13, 12.8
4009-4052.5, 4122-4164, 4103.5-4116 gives 1.3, 13.6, 13.4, 13.5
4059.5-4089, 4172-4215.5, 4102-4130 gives 2.8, 13.9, 13.3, 13.7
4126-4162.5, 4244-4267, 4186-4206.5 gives 0.5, 13.4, 12.7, 13.1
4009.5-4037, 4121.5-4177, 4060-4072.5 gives -1.0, 14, 13.3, 13.7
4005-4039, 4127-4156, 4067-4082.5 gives -1.1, 13.7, 12.7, 13.3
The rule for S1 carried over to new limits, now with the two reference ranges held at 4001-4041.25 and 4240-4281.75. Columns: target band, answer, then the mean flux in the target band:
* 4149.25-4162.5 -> -0.09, 14.5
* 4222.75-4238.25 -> -0.06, 13.9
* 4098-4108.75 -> 0.27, 10.5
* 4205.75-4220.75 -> -0.06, 13.9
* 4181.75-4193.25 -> 0.00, 13.3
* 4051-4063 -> 0.10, 12.3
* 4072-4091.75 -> 0.04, 13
